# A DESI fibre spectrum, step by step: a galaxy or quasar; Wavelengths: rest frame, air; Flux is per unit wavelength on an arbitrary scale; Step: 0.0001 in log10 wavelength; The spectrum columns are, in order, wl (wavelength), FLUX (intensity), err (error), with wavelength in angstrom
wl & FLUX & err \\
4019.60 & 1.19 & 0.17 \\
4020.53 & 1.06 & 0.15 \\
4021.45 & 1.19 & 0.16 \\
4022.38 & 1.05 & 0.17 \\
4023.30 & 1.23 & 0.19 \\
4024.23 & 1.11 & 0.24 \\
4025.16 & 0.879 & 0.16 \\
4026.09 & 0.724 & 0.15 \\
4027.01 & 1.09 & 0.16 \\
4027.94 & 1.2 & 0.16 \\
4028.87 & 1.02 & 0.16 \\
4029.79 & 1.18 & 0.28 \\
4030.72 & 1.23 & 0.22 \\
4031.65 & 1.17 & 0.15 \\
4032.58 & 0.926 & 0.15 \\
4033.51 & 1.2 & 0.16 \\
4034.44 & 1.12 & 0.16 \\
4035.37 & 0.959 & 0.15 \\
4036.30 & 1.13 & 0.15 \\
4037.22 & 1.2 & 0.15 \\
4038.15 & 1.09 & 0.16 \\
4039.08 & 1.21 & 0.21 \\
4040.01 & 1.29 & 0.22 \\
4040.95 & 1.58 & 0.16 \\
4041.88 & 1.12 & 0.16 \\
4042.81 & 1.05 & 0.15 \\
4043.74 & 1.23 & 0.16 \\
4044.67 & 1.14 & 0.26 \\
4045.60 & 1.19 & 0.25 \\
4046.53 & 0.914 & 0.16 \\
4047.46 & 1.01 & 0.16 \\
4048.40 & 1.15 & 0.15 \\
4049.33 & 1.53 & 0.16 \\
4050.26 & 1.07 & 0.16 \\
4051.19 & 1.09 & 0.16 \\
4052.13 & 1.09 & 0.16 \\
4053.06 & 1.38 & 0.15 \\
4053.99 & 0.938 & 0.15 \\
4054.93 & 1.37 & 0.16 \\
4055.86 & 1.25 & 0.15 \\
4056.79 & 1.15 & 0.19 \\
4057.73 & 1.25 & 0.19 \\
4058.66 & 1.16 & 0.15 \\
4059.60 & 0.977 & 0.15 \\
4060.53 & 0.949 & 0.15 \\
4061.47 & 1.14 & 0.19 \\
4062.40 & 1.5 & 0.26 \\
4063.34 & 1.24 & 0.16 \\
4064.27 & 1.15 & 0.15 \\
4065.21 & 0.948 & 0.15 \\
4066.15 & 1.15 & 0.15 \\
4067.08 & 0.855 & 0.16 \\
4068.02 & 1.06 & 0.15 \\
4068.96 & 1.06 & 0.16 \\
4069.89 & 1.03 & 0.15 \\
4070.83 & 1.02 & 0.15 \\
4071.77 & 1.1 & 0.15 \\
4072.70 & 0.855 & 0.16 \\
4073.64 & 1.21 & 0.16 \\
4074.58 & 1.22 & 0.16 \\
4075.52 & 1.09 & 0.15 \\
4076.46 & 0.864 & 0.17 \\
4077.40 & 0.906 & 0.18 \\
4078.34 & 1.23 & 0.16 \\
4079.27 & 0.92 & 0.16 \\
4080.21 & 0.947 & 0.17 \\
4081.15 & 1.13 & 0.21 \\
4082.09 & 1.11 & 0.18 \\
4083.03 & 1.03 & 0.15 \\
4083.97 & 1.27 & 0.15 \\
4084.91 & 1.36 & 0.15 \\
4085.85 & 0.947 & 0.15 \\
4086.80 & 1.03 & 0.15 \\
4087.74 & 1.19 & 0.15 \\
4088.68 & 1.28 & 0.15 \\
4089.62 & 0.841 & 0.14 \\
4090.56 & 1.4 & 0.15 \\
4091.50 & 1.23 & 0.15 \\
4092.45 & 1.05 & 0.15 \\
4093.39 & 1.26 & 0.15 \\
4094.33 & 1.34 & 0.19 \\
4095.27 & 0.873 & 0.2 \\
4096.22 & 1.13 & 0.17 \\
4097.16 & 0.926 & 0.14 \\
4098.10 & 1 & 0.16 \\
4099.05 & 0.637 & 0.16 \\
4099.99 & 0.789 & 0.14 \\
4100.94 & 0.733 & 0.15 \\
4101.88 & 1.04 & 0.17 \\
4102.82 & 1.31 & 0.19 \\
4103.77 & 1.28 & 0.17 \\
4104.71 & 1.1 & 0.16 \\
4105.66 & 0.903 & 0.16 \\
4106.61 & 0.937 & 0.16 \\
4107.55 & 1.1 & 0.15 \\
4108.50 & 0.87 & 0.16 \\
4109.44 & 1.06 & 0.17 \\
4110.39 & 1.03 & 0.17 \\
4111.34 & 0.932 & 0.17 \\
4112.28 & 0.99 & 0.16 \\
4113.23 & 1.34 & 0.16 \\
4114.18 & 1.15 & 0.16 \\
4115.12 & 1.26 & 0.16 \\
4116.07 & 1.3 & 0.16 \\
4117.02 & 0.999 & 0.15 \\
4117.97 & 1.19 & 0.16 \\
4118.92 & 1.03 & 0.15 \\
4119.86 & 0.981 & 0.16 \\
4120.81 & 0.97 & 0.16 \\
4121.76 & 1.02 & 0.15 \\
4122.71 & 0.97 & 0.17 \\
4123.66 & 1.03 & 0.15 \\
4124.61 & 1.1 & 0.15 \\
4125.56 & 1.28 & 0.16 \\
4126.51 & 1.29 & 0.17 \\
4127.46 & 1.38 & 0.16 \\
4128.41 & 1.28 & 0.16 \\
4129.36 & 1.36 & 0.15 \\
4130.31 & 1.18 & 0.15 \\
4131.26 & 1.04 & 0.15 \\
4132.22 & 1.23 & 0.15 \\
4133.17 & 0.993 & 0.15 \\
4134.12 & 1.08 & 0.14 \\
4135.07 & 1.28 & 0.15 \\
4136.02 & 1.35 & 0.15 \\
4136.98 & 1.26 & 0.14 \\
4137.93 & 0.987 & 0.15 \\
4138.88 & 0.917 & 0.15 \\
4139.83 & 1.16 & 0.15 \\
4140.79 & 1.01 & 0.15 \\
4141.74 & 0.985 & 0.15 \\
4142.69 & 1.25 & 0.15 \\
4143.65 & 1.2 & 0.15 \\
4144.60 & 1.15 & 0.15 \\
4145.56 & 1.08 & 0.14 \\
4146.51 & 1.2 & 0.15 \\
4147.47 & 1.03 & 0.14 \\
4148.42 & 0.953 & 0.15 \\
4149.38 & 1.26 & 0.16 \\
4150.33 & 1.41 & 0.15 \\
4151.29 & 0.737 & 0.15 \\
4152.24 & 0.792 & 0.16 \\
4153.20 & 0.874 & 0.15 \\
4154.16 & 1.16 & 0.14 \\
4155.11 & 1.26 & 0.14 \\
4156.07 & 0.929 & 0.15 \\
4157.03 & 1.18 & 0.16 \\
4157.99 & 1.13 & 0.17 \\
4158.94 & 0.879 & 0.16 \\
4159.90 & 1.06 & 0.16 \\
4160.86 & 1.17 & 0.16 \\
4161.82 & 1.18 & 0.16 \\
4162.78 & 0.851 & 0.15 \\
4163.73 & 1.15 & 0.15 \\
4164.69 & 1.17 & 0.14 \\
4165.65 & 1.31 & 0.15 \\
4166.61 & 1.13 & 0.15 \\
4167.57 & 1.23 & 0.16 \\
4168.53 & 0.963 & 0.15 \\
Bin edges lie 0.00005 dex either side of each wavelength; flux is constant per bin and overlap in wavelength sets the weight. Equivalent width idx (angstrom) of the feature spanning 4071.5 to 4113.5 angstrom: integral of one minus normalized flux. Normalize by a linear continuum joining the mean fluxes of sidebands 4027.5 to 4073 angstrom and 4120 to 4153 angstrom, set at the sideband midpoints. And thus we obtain 2.53 angstrom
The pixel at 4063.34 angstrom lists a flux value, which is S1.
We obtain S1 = 1.24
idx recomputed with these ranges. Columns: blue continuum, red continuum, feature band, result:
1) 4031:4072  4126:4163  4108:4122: 0.6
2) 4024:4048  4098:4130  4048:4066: -1.1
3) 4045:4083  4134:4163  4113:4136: -1.3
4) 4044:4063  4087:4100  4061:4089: 0.6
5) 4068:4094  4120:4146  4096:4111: 1.7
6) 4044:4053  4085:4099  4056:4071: 0.3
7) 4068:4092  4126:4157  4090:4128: 1.0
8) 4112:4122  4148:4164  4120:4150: -1.3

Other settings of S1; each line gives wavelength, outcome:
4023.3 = 1.23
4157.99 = 1.13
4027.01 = 1.09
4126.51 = 1.29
